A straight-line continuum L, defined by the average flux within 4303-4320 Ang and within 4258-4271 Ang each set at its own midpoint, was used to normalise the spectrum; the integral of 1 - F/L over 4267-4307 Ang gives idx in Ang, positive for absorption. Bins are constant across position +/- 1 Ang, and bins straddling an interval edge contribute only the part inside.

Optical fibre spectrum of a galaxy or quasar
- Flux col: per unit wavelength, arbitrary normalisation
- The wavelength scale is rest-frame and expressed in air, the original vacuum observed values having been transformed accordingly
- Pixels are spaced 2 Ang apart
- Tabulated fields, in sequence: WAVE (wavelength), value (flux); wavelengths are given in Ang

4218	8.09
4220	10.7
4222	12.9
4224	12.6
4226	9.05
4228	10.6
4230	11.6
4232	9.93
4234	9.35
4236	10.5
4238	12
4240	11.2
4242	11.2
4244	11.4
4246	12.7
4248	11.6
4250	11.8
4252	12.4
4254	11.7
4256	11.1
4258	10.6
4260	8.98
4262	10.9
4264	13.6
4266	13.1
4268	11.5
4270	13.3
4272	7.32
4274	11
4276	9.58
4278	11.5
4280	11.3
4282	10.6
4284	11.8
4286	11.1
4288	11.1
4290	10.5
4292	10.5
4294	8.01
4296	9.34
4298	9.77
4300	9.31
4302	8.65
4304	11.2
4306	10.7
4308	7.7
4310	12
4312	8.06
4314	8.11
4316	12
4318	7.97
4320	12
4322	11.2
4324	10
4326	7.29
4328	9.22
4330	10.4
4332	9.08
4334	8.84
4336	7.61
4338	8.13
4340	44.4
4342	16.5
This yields 1.7 Ang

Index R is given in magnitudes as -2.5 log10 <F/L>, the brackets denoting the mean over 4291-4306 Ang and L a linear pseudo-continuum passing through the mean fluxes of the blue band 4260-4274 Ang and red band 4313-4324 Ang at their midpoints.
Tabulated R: 0.11 mag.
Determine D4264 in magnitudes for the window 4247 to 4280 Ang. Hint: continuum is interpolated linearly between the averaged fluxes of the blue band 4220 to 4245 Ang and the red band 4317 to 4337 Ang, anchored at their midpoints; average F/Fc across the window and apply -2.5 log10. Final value -0.08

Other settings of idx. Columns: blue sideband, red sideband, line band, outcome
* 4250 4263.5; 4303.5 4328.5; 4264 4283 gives -0.7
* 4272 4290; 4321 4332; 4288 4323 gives 0.9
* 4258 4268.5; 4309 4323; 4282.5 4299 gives 0.9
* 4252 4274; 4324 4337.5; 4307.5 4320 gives -0.2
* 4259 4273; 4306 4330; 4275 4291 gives -0.3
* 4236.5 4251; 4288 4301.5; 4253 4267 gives -0.5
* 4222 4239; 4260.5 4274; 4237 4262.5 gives -0.5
